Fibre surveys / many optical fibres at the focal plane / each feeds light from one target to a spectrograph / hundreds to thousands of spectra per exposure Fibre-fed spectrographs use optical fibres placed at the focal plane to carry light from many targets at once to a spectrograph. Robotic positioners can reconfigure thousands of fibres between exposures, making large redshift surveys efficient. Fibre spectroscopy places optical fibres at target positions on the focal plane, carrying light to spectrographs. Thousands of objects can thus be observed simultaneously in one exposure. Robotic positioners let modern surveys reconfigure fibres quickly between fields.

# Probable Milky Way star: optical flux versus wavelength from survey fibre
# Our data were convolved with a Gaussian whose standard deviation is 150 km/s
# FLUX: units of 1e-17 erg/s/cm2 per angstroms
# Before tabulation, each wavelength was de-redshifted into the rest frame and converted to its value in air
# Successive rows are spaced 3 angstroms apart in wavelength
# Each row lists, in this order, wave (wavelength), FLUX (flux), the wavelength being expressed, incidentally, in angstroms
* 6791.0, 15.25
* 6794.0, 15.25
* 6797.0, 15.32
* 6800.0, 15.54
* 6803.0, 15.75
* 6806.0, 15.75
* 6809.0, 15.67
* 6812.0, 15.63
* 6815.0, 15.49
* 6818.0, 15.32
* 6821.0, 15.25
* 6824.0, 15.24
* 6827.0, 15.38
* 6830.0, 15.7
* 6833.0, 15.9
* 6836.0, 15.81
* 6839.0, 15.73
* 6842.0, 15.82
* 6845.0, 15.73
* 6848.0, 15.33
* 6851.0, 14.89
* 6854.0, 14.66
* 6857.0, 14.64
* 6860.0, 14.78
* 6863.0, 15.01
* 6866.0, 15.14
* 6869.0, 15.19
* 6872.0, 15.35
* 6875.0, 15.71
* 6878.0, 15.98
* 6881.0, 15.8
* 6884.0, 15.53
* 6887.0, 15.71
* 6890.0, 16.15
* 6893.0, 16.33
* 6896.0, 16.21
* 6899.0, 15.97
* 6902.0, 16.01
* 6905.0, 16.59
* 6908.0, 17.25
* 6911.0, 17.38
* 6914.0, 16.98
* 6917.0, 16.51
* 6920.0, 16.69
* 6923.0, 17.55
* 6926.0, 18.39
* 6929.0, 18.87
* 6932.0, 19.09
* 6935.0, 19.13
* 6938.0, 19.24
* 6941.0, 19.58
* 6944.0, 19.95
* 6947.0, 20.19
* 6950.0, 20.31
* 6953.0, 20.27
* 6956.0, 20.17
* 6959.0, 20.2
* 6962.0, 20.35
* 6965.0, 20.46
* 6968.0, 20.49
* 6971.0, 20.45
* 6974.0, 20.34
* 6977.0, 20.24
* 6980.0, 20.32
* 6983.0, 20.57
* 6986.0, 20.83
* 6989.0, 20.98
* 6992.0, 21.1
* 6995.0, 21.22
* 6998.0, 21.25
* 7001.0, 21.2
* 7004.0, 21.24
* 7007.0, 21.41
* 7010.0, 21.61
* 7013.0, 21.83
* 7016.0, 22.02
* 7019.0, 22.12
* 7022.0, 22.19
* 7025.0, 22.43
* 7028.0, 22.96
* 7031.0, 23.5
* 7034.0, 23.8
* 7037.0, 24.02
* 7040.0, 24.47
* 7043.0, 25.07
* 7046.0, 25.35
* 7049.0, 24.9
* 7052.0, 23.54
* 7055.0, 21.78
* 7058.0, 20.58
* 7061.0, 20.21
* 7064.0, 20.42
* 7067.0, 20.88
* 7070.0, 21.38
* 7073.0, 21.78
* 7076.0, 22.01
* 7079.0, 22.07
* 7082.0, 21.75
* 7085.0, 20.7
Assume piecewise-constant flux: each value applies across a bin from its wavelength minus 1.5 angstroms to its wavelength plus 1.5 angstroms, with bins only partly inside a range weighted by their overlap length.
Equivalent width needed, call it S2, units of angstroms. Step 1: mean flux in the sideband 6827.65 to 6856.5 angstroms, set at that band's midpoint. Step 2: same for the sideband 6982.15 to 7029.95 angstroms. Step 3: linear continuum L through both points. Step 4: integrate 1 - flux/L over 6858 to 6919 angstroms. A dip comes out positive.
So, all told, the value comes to 4.4 angstroms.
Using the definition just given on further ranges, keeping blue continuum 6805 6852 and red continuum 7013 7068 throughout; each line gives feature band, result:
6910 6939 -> 1.3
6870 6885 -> 1.4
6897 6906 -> 0.9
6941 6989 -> -0.3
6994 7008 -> 0.1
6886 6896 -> 0.9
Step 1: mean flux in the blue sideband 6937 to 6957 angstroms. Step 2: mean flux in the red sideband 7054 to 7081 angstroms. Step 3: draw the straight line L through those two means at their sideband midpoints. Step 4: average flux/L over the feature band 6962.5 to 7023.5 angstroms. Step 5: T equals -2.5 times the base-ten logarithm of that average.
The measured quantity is -0.03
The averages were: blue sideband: 20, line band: 21.1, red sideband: 21.2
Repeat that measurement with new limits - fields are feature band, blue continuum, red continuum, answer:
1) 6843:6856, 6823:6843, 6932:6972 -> 0.08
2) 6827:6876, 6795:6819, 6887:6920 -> 0.05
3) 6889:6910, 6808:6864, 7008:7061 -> 0.09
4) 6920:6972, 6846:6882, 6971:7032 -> -0.04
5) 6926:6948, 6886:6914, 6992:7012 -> -0.07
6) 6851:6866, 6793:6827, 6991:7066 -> 0.15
